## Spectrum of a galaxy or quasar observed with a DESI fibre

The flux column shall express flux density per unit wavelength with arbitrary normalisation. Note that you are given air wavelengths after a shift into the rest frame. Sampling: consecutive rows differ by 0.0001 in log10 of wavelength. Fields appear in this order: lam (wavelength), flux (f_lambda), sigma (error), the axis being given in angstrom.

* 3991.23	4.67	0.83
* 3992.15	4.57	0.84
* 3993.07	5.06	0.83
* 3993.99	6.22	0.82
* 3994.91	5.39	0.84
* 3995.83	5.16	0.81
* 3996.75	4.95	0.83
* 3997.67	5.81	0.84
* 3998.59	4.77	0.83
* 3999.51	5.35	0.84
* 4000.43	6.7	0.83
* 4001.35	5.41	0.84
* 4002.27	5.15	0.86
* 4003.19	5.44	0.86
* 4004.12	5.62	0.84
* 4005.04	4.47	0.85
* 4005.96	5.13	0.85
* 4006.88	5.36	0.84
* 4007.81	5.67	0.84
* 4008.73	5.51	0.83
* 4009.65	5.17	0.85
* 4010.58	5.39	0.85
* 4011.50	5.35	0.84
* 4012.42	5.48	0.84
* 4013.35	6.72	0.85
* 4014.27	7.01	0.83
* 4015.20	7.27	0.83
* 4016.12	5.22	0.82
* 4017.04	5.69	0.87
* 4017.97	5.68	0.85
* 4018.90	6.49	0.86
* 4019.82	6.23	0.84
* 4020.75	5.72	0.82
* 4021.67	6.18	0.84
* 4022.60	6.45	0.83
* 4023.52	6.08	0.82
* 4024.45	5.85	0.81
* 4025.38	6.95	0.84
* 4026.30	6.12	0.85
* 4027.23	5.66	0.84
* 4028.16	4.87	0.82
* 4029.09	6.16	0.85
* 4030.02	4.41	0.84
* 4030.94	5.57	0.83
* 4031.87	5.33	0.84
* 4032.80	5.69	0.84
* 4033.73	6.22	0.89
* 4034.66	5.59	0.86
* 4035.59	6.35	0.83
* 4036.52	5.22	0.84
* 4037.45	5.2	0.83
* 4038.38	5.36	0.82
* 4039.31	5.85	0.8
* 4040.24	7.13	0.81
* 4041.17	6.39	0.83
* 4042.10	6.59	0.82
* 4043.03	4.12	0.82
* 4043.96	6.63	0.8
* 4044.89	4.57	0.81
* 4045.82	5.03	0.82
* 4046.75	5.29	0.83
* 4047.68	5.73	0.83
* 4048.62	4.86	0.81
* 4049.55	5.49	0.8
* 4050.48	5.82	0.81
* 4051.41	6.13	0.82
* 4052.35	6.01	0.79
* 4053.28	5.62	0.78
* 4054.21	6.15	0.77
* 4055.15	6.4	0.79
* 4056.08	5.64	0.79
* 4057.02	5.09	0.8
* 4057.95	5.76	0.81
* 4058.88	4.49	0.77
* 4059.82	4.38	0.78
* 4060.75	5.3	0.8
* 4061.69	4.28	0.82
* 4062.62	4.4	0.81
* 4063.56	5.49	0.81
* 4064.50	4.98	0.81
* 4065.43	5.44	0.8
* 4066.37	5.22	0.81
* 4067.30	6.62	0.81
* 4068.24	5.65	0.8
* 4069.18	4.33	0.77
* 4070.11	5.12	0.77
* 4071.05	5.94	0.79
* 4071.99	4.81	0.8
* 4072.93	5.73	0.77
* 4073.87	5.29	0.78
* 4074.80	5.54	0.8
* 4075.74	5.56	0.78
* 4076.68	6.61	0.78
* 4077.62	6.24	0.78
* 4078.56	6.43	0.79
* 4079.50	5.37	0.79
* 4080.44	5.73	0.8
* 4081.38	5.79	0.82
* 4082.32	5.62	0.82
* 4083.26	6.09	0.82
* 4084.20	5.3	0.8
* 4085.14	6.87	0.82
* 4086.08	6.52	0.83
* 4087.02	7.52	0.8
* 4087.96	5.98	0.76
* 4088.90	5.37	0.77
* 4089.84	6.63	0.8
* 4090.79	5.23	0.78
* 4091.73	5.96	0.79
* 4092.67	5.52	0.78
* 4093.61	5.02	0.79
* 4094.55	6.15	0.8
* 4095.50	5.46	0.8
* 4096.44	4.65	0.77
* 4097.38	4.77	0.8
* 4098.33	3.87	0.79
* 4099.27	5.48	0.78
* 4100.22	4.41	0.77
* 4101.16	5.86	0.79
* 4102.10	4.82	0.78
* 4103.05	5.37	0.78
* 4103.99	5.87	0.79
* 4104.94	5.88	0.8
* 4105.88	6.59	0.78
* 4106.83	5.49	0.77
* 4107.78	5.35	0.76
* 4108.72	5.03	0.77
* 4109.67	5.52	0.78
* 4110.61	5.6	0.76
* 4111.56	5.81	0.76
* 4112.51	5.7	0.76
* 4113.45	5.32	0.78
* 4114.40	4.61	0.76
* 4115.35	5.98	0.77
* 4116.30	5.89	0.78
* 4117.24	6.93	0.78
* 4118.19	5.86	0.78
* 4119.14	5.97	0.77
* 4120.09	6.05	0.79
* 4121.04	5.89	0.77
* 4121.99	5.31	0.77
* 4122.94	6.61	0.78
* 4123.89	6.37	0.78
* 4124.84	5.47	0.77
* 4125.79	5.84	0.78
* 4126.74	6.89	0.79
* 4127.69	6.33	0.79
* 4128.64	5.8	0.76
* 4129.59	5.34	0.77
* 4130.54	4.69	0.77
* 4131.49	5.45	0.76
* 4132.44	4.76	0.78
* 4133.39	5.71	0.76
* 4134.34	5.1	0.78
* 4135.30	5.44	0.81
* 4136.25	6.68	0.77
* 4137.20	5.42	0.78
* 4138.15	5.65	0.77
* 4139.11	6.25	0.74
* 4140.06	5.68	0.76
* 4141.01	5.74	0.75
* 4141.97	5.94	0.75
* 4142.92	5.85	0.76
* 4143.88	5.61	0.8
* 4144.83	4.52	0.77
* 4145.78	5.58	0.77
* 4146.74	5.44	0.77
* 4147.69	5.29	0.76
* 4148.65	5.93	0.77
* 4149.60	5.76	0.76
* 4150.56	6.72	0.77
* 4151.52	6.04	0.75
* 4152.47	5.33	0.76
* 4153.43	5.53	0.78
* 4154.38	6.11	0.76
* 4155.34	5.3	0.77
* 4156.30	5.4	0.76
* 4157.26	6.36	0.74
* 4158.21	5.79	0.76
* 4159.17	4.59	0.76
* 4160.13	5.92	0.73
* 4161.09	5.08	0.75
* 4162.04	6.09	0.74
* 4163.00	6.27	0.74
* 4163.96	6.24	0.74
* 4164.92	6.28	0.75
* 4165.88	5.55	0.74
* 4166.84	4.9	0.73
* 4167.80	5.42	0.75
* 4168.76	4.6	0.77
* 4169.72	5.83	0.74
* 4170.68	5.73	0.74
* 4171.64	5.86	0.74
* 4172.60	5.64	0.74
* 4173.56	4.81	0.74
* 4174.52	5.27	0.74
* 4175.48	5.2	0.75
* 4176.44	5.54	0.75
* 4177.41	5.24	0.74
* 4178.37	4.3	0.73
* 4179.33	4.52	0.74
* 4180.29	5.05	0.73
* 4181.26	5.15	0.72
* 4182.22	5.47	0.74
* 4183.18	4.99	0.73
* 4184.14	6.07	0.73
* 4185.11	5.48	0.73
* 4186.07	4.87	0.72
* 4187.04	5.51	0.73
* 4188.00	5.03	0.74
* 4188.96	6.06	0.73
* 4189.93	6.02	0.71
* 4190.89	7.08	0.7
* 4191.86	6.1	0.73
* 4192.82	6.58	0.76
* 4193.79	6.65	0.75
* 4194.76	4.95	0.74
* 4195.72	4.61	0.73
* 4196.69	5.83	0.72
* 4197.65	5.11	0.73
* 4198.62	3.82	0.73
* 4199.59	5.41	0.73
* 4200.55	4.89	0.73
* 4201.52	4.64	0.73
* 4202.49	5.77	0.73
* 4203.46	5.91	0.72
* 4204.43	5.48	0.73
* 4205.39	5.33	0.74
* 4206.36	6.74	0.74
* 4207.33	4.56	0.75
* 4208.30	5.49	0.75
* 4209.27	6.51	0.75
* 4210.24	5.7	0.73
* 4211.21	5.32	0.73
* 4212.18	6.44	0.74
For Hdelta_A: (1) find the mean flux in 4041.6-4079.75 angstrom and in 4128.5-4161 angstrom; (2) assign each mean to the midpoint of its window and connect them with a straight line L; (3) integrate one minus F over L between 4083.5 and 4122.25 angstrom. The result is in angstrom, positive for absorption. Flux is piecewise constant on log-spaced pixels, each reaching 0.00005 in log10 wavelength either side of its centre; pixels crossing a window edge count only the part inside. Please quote -0.8 angstrom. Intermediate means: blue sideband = 5.47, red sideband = 5.6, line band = 5.65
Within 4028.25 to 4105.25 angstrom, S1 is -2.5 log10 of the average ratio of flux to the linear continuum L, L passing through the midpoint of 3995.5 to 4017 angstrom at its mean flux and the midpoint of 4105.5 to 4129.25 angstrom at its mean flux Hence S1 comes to 0.031 mag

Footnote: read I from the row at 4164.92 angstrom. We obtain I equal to 6.28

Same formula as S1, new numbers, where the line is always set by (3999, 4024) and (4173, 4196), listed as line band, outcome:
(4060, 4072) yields 0.096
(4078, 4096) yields -0.055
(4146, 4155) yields -0.051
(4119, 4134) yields -0.041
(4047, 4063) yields 0.060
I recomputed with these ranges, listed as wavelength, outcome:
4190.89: 7.08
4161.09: 5.08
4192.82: 6.58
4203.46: 5.91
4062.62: 4.4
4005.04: 4.47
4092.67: 5.52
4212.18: 6.44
